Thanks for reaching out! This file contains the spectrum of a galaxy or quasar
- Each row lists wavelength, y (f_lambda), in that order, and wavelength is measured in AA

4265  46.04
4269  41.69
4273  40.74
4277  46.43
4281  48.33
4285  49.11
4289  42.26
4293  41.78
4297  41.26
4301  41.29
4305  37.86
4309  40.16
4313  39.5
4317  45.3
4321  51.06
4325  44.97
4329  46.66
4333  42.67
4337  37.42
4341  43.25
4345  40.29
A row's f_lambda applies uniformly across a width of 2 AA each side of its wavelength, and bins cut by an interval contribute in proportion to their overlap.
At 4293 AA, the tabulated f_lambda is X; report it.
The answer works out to 41.78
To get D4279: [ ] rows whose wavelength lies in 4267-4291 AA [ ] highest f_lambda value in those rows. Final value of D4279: 49.11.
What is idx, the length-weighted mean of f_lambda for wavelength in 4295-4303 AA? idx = 41.3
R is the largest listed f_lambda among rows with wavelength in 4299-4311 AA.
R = 41.29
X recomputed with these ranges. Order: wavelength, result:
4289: 42.26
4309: 40.16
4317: 45.3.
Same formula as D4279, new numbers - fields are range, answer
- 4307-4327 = 51.06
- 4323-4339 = 46.66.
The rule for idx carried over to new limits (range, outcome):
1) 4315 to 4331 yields 47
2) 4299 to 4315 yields 39.7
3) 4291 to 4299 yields 41.5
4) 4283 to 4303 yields 43.1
